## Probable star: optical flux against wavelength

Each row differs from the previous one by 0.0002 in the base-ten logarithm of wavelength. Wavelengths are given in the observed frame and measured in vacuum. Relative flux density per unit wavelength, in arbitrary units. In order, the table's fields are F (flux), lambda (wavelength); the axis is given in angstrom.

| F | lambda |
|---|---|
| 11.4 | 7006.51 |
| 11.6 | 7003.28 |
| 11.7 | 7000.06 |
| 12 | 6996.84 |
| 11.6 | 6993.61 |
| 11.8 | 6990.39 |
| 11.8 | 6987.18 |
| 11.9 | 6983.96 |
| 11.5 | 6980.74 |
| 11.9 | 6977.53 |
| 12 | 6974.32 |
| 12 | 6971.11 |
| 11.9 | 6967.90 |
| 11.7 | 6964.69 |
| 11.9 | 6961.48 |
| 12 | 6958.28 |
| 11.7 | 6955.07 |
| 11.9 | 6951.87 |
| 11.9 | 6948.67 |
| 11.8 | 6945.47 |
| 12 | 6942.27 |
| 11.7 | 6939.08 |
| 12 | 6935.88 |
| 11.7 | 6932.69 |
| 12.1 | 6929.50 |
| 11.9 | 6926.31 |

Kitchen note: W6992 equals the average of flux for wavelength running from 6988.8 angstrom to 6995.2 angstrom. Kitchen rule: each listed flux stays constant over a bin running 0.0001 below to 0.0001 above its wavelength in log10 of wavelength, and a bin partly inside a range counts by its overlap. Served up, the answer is 11.7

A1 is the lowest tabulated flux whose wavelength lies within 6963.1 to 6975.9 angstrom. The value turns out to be 11.7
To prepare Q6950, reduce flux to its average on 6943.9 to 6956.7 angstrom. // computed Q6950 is 11.8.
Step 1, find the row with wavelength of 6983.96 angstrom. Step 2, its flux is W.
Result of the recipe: 11.9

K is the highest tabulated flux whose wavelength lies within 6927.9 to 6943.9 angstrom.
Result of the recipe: 12.1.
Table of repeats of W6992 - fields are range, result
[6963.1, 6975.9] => 11.9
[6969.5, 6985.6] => 11.9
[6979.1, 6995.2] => 11.7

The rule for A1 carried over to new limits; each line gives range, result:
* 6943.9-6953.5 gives 11.8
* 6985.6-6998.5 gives 11.6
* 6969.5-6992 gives 11.5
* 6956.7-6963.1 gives 11.9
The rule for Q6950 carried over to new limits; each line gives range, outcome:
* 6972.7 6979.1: 12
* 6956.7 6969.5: 11.9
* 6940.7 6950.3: 11.9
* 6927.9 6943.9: 11.9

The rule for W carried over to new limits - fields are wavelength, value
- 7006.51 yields 11.4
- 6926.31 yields 11.9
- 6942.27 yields 12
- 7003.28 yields 11.6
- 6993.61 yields 11.6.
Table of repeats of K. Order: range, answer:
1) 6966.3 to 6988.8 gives 12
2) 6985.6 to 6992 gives 11.8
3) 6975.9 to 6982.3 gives 11.9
